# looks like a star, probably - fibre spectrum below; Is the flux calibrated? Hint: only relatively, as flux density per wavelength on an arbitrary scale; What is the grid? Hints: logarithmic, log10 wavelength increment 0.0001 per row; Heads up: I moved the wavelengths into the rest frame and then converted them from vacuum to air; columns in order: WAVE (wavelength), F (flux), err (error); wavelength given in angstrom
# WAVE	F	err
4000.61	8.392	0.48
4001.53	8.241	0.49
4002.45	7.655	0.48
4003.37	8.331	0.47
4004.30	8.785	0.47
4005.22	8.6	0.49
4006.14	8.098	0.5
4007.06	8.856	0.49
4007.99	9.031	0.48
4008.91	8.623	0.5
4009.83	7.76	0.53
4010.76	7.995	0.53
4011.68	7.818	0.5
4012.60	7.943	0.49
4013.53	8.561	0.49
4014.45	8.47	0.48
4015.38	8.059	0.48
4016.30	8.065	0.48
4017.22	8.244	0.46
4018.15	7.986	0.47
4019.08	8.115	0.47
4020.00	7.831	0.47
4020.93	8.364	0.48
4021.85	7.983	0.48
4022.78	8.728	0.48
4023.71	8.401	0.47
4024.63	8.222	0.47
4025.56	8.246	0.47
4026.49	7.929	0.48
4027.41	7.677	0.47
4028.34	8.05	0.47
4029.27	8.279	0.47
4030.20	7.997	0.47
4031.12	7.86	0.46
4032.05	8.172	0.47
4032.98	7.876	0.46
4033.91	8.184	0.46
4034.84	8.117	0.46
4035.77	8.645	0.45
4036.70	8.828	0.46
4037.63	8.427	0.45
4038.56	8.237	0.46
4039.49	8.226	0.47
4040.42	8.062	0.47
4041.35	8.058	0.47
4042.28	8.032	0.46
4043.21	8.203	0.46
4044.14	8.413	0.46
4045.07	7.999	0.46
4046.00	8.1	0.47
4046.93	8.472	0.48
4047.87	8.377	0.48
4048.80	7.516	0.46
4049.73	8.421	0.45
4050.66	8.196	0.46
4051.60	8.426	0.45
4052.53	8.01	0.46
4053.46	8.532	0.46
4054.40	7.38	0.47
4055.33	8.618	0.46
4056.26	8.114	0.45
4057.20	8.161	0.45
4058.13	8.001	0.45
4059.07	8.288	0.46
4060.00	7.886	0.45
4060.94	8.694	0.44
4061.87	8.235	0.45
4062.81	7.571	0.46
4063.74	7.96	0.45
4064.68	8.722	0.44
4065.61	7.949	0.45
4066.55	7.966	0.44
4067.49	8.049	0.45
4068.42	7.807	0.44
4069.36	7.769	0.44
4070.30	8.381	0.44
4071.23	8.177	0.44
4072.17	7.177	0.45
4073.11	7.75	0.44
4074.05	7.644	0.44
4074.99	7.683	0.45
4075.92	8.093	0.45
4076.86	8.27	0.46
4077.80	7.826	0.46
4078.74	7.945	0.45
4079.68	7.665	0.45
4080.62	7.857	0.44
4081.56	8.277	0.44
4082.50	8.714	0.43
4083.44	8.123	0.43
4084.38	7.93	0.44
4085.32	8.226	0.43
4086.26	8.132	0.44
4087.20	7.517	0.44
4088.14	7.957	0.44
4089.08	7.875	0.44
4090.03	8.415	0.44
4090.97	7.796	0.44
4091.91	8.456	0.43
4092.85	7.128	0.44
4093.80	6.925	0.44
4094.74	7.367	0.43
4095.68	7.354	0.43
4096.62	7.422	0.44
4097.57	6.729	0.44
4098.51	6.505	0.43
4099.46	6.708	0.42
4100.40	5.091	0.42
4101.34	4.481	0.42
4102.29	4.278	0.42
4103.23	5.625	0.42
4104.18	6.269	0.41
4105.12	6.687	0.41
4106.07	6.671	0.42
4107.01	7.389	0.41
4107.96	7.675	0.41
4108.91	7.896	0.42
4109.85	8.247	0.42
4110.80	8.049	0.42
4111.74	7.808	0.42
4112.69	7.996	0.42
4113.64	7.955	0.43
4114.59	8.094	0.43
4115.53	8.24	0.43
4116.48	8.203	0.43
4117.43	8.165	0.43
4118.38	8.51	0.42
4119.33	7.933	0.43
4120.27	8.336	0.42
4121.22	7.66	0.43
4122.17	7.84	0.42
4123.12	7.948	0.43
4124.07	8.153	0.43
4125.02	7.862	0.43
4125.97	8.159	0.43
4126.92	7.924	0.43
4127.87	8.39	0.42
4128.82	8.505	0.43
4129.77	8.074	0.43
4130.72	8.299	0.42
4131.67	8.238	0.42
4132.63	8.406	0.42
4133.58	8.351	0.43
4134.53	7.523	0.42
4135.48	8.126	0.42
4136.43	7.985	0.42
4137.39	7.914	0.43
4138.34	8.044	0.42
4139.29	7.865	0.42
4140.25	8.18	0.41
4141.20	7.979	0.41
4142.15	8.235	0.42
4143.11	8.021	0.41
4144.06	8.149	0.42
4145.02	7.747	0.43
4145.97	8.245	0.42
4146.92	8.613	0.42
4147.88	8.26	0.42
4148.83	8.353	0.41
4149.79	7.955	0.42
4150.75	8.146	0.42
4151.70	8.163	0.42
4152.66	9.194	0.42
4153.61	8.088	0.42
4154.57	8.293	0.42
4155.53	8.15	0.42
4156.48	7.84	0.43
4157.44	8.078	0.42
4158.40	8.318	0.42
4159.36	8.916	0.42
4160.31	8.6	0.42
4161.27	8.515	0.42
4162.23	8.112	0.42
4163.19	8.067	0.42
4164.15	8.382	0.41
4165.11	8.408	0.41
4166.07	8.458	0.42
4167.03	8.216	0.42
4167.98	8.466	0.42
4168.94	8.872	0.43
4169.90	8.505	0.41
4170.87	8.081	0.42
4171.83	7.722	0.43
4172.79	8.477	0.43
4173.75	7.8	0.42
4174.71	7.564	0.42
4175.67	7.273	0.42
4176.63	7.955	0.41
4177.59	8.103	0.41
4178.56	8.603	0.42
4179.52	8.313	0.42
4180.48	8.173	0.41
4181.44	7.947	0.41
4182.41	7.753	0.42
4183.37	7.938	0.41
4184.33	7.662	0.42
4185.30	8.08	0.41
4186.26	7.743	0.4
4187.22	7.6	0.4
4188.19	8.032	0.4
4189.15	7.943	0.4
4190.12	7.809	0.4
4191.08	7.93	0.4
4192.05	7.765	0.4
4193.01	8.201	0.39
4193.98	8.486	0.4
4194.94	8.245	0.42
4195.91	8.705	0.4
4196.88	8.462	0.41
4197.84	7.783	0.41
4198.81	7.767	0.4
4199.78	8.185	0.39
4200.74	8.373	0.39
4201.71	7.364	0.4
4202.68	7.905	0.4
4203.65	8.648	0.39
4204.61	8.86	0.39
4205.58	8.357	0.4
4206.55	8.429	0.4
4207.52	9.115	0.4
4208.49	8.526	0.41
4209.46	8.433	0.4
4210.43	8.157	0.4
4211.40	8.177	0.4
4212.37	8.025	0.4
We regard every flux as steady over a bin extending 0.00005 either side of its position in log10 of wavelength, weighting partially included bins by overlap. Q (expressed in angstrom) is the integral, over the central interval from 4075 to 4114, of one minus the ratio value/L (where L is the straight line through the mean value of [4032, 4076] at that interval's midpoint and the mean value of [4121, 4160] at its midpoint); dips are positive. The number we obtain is 3.5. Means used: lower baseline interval 8.12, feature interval 7.4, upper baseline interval 8.16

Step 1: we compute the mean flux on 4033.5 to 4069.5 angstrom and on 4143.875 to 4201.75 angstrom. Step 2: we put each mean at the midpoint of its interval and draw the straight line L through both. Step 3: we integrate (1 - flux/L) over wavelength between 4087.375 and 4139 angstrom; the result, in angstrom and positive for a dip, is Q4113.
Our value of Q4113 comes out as 3.64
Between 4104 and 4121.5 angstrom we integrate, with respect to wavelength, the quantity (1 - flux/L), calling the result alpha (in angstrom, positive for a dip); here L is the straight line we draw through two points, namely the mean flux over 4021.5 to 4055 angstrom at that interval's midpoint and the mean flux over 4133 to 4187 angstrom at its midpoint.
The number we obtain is 0.76 angstrom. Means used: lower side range 8.18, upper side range 8.15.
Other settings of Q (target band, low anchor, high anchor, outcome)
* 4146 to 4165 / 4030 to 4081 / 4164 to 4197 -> -0.52 angstrom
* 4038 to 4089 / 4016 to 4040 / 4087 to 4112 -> -3.09 angstrom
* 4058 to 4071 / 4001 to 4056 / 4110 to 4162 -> 0.15 angstrom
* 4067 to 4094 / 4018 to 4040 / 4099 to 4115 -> -2.25 angstrom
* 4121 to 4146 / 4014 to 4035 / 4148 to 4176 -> 0.46 angstrom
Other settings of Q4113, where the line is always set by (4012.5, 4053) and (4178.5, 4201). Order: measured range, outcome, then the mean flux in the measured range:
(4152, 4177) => -0.5 angstrom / 8.24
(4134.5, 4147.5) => 0.0 angstrom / 8.06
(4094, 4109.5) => 3.0 angstrom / 6.53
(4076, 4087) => 0.1 angstrom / 8.07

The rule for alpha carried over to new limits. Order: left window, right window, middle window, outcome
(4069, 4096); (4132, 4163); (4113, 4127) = -0.01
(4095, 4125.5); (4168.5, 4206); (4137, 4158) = -1.32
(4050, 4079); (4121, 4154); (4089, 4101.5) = 1.59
